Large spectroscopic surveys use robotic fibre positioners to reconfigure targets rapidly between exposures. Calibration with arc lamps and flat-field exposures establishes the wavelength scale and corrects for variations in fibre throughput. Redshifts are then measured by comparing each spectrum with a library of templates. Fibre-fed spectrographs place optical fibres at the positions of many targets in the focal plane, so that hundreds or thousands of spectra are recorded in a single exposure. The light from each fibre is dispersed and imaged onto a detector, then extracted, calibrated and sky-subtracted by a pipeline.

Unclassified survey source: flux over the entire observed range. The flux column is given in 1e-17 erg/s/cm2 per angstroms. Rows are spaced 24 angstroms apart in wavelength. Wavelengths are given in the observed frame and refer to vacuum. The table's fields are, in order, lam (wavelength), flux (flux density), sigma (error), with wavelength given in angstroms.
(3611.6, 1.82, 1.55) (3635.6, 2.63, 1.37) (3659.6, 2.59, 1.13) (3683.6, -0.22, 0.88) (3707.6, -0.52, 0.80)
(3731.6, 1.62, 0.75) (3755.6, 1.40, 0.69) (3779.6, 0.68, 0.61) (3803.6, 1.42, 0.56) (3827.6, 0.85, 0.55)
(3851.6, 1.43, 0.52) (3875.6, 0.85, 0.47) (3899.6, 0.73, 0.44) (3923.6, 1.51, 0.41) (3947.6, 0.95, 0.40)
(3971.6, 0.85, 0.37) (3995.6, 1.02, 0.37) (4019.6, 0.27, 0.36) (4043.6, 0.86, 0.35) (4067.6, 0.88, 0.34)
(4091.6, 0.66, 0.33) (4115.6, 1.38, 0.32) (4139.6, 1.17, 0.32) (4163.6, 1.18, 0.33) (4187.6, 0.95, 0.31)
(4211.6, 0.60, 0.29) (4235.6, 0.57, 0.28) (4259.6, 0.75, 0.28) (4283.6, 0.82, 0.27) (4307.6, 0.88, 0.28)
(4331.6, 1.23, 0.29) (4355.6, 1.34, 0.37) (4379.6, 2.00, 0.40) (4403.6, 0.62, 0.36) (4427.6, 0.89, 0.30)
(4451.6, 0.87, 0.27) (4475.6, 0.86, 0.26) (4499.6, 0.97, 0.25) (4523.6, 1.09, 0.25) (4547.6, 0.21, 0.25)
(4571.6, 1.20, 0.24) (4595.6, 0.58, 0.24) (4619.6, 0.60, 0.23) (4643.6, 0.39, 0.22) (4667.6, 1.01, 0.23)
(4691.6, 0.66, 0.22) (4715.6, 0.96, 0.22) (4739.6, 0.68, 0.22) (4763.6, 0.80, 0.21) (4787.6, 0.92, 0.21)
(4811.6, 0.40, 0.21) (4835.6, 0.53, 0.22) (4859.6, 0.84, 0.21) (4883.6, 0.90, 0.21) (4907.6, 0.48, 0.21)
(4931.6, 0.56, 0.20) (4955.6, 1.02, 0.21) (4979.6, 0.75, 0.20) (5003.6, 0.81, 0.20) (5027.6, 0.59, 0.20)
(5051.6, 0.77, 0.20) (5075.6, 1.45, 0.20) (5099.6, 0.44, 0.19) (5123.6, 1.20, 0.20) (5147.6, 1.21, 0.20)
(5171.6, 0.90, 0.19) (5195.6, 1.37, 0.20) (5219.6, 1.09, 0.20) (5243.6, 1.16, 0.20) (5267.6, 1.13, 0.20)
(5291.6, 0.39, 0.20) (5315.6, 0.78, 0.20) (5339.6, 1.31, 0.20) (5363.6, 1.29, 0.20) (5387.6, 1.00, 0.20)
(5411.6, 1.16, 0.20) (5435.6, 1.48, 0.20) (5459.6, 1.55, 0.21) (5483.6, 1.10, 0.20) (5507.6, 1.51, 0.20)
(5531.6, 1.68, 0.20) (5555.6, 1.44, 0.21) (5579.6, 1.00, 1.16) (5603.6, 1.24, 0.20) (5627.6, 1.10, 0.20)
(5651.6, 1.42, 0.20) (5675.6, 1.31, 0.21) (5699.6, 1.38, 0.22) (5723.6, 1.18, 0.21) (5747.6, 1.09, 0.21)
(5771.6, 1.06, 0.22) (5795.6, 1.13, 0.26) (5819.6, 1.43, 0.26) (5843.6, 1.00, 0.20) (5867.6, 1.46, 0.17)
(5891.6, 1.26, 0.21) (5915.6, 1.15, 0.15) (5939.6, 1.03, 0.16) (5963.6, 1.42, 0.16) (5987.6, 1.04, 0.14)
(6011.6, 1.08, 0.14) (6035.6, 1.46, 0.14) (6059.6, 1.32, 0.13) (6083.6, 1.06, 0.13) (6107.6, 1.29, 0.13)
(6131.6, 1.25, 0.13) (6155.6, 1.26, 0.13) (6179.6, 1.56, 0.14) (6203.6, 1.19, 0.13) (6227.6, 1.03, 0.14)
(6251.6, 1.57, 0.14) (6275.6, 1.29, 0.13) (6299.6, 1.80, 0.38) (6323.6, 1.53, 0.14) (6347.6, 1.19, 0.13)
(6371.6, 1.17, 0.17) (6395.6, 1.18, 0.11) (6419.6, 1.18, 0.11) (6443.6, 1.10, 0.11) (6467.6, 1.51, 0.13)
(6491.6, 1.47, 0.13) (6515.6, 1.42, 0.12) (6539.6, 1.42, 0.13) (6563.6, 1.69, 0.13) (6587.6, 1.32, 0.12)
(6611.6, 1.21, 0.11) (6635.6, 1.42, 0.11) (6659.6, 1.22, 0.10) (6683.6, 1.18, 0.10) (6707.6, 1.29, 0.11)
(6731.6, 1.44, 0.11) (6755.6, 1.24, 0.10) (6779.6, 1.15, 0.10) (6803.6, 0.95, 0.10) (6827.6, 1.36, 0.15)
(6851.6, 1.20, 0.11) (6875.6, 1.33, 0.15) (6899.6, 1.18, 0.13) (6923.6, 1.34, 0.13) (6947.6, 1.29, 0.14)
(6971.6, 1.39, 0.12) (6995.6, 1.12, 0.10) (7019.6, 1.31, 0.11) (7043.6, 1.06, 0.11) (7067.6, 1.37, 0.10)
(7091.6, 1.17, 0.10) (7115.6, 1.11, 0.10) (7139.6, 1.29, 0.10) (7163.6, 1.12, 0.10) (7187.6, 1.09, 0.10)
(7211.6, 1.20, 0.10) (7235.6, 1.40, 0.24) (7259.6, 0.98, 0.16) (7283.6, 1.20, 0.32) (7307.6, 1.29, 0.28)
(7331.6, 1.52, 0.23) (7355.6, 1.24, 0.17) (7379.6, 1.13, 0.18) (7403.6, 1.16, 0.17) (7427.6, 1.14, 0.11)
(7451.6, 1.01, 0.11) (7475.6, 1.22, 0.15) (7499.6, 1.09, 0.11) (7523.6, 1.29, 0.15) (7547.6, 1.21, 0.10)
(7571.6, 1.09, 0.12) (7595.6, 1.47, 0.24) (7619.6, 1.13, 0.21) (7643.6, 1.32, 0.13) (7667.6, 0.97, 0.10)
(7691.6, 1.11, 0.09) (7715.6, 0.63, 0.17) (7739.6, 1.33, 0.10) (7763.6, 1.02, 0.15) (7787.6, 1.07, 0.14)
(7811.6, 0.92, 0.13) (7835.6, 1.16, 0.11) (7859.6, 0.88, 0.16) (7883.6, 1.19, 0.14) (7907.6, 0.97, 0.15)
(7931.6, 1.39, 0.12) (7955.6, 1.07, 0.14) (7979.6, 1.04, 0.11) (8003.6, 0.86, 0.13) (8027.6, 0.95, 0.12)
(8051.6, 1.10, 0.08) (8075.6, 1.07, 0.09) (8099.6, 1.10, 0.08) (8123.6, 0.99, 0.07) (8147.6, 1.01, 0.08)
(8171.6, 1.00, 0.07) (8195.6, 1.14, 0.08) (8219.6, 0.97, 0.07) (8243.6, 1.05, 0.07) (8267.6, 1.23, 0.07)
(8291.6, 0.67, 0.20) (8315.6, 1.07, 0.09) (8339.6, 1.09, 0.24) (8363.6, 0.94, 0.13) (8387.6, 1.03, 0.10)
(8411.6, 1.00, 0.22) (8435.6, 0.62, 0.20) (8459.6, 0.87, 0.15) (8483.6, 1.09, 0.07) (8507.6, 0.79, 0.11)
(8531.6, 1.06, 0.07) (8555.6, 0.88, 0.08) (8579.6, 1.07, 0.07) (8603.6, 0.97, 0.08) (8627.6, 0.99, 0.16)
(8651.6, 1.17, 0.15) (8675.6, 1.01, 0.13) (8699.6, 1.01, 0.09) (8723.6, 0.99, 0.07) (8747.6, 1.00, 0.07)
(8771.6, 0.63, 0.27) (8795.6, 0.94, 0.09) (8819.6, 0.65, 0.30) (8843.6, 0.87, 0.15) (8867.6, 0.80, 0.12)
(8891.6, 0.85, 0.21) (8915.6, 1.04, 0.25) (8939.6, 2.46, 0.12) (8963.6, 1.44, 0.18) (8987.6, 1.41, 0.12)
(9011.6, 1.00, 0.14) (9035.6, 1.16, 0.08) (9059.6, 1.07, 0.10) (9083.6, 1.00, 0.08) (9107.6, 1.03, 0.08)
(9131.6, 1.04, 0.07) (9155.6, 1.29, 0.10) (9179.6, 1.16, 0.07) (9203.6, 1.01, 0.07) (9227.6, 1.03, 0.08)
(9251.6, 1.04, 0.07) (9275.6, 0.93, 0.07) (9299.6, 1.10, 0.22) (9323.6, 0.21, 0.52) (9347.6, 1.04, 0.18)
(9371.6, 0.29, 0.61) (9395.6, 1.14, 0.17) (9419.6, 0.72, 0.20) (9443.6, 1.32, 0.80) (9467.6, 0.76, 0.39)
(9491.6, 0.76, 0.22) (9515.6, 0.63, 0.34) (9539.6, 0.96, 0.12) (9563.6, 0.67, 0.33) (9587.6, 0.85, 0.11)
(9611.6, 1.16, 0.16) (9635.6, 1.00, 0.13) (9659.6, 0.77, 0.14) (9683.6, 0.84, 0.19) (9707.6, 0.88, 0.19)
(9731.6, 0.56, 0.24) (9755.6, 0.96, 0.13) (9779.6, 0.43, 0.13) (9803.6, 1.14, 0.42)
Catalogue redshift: 0.363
